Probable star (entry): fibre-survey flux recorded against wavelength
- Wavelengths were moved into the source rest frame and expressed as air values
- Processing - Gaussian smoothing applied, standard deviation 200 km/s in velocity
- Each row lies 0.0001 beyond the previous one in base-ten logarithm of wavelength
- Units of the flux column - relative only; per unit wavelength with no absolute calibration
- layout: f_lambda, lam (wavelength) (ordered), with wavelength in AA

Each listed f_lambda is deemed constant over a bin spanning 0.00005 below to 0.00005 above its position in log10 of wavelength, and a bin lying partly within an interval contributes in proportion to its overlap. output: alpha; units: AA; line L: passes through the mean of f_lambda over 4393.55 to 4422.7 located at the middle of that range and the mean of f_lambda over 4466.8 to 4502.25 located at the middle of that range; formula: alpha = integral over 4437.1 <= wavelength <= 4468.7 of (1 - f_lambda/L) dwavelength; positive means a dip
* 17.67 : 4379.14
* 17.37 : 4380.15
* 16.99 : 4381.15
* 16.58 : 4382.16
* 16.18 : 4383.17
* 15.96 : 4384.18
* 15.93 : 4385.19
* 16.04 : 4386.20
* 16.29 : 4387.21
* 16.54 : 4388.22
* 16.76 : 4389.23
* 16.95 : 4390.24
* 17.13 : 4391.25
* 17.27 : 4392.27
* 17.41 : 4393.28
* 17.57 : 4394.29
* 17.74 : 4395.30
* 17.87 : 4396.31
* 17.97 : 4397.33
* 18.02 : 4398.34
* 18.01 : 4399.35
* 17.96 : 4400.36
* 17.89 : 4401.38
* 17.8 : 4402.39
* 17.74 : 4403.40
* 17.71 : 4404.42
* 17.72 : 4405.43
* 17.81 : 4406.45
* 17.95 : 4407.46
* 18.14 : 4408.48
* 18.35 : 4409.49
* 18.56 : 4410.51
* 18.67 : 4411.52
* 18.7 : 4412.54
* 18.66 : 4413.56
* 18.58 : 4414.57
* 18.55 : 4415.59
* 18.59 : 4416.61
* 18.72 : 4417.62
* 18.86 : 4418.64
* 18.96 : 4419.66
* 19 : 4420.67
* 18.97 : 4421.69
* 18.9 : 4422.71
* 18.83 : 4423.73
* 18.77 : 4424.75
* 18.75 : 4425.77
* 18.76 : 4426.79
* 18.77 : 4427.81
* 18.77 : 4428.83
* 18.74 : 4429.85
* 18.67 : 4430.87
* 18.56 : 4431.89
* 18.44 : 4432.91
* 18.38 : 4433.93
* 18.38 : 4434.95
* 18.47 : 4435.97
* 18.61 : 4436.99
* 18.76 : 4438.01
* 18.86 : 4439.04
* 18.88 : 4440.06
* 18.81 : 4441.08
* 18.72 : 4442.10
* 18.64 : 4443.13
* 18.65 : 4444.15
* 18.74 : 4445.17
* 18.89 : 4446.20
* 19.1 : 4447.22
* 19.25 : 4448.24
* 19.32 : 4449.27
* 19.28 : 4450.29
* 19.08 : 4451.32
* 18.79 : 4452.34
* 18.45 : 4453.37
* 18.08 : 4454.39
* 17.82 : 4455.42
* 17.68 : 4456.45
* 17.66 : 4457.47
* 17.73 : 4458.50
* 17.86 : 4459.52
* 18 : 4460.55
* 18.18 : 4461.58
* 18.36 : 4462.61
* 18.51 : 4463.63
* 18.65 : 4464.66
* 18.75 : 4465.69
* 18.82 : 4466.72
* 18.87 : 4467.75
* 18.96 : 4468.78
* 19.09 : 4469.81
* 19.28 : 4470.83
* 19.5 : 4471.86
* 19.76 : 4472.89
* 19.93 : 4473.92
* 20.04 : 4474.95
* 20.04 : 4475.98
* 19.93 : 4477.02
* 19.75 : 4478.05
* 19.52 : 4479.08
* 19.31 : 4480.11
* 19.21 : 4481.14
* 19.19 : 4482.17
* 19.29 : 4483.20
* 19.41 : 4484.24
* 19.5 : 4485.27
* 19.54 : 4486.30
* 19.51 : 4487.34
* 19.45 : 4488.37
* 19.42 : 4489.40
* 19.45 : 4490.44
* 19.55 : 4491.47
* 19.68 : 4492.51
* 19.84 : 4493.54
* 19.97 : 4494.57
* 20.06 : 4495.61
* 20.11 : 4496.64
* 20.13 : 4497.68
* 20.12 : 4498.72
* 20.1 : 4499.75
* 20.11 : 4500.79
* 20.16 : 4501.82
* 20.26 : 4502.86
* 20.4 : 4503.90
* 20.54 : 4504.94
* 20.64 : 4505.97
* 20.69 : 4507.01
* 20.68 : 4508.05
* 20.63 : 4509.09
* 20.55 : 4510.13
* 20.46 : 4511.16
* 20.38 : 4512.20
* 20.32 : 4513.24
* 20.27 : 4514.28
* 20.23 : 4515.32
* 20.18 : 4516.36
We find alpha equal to 0.80 AA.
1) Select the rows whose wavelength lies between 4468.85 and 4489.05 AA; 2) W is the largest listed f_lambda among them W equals 20.04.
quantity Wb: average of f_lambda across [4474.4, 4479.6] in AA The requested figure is 19.8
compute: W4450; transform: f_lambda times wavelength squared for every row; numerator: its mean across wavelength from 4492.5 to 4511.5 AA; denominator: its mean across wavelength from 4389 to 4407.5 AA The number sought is 1.20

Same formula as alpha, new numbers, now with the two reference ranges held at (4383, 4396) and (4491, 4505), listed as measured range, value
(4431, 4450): -0.4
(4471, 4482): -0.2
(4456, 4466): 0.4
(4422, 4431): -0.4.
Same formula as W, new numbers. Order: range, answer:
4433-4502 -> 20.16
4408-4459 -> 19.32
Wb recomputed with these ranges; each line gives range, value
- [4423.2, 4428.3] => 18.8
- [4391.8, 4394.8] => 17.4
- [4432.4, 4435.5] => 18.4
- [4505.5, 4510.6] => 20.6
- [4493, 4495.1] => 19.9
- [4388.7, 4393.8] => 17.1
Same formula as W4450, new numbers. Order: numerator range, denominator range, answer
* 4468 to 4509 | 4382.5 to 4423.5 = 1.16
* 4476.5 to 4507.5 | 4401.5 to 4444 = 1.10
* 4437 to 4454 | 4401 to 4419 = 1.05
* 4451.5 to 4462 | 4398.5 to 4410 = 1.03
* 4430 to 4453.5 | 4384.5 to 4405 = 1.11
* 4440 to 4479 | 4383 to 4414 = 1.10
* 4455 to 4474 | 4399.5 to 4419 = 1.04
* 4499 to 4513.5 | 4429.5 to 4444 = 1.13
